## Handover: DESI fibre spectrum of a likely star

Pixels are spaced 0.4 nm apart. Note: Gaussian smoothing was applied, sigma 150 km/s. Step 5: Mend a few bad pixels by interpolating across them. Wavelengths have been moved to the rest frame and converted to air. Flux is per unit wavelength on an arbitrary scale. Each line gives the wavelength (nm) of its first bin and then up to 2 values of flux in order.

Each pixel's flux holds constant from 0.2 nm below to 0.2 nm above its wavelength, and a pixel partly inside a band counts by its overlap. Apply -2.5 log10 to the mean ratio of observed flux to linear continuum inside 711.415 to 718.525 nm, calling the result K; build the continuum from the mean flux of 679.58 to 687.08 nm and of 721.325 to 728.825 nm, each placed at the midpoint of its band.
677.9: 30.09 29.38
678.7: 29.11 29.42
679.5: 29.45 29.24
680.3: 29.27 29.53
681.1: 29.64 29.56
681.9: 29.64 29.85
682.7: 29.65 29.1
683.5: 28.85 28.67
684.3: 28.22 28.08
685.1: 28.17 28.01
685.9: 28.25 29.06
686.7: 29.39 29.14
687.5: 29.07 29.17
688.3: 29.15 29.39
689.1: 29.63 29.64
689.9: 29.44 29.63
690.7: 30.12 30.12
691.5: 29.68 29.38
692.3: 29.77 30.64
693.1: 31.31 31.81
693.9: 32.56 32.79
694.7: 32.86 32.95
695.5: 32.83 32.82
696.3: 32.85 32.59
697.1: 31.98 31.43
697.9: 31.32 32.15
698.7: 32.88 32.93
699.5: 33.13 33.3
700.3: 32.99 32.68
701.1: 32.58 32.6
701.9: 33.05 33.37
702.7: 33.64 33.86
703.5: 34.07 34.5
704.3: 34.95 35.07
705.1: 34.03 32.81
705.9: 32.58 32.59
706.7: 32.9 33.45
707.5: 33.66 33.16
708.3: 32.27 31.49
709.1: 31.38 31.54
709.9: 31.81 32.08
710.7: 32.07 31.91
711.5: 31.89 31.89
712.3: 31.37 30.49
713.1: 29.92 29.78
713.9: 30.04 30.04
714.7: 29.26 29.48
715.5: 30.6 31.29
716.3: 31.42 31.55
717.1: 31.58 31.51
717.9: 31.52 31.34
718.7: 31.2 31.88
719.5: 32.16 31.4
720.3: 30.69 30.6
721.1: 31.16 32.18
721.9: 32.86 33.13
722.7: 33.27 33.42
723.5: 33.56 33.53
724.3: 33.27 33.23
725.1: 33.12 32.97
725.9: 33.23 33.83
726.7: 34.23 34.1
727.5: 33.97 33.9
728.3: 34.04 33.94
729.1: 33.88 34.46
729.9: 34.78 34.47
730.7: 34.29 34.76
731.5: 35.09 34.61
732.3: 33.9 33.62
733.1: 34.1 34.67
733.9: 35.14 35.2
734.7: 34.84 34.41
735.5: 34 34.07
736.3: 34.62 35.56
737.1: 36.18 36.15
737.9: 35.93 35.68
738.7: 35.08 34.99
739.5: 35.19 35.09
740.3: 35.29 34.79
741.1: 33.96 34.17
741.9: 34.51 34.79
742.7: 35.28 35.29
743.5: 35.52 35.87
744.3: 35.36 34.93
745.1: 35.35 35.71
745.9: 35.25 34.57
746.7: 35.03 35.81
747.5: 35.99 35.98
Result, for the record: 0.05 mag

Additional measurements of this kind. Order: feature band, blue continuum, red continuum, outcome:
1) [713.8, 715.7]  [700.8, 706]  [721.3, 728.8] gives 0.126 mag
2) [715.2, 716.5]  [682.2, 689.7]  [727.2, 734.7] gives 0.054 mag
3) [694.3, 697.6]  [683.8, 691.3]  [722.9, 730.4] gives -0.087 mag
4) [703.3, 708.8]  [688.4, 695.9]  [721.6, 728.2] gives -0.049 mag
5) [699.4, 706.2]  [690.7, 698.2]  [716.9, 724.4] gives -0.057 mag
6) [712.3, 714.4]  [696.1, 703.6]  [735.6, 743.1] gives 0.116 mag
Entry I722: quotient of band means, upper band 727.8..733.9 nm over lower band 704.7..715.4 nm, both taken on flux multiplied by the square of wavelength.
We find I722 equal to 1.1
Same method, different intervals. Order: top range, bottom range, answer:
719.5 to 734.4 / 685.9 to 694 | 1.25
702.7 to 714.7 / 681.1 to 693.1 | 1.17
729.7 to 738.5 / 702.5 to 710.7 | 1.14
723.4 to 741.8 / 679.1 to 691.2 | 1.35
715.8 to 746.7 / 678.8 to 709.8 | 1.20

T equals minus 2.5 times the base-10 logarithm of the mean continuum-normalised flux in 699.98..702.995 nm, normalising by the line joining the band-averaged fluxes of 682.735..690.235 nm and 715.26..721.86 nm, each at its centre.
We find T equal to -0.10 mag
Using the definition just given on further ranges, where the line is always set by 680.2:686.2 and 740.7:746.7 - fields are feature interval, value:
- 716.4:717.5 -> 0.03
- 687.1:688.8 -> 0.01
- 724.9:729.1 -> -0.01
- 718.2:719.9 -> 0.03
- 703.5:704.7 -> -0.12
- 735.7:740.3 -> -0.03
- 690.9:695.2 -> -0.04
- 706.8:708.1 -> -0.07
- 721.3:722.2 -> 0.01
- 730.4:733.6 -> -0.02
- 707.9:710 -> -0.01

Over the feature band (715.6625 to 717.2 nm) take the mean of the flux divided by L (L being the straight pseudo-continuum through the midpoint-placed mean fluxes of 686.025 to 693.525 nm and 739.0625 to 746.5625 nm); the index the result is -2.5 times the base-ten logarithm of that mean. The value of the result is 0.03 mag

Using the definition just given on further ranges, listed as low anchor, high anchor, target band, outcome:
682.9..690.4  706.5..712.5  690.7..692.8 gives -0.01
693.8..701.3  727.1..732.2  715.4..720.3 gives 0.08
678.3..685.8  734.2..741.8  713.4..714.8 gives 0.09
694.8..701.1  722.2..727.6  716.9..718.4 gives 0.06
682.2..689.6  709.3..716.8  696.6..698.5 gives -0.07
